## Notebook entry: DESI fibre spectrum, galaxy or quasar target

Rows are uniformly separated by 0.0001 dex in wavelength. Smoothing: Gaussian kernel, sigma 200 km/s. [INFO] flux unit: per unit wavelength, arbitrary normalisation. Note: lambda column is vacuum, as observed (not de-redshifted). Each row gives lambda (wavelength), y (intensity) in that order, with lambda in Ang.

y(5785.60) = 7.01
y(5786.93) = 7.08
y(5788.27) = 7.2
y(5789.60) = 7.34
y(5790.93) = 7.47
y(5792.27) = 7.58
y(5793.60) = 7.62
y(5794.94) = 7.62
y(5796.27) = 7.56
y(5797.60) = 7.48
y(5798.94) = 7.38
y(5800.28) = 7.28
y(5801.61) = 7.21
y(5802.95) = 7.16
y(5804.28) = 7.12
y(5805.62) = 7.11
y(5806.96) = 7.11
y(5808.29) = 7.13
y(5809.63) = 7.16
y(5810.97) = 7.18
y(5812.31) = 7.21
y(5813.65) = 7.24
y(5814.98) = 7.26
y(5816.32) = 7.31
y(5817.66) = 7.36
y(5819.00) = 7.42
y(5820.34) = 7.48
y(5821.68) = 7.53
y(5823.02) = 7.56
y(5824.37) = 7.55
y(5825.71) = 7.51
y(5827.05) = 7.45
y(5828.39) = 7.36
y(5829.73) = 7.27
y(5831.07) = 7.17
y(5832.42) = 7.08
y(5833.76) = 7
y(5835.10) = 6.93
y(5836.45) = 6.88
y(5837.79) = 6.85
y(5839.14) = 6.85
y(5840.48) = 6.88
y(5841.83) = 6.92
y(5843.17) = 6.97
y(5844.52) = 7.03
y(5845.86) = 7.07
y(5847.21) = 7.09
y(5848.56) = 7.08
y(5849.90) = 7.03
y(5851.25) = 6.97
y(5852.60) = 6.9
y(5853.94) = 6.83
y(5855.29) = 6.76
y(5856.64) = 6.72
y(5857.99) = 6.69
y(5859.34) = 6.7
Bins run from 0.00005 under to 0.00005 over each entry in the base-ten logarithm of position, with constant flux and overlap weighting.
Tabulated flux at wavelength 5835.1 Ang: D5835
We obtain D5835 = 6.93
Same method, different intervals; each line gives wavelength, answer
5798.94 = 7.38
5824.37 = 7.55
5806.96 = 7.11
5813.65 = 7.24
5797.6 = 7.48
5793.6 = 7.62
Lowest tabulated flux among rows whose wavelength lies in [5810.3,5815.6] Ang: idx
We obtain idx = 7.18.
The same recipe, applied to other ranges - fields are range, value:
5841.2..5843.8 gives 6.92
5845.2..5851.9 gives 6.97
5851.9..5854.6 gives 6.83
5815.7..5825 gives 7.31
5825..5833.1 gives 7.08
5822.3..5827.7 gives 7.45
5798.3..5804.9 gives 7.12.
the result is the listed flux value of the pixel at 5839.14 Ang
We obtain 6.85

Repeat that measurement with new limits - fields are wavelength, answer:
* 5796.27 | 7.56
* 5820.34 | 7.48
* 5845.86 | 7.07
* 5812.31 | 7.21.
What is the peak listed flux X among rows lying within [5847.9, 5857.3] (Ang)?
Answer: 7.08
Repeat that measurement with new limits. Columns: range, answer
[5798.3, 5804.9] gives 7.38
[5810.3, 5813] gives 7.21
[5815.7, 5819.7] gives 7.42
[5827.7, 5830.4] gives 7.36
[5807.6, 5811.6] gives 7.18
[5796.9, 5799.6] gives 7.48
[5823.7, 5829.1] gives 7.55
